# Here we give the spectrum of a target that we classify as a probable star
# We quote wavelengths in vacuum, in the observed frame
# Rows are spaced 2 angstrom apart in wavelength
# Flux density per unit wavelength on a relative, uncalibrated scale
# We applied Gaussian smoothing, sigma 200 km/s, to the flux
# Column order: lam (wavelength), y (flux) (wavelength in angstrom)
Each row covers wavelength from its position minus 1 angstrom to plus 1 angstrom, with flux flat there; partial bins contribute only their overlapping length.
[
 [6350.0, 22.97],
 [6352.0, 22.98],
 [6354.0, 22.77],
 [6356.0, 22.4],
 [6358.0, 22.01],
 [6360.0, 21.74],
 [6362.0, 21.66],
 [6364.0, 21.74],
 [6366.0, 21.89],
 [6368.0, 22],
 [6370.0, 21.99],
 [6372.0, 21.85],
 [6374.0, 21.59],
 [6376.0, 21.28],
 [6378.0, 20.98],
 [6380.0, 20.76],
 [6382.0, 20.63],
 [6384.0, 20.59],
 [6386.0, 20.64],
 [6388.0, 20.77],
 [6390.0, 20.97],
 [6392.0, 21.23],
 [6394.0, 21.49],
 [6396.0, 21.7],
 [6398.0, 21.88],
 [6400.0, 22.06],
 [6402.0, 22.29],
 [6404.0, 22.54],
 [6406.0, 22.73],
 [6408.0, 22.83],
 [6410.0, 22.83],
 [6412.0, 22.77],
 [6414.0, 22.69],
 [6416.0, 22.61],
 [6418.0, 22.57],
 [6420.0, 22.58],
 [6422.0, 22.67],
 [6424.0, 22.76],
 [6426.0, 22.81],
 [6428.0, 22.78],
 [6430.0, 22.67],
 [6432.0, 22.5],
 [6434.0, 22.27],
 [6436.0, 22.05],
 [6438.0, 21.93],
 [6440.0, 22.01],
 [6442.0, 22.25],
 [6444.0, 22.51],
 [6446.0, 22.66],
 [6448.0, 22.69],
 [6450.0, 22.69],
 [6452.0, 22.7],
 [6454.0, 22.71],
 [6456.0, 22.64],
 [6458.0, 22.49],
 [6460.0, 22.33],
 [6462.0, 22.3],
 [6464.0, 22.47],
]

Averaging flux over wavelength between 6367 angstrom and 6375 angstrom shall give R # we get 21.9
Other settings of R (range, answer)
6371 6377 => 21.6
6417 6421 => 22.6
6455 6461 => 22.5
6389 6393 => 21.1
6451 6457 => 22.7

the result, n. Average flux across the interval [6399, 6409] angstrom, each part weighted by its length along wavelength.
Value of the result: 22.5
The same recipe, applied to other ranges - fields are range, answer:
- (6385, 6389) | 20.7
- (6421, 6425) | 22.7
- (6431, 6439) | 22.2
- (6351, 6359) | 22.5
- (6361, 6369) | 21.8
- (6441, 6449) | 22.5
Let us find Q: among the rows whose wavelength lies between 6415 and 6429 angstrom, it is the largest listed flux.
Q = 22.81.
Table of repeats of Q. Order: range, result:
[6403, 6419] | 22.83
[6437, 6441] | 22.01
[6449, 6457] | 22.71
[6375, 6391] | 21.28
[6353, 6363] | 22.77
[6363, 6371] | 22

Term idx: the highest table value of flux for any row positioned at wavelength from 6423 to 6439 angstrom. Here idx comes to 22.81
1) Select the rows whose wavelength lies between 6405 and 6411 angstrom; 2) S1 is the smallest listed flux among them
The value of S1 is 22.73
